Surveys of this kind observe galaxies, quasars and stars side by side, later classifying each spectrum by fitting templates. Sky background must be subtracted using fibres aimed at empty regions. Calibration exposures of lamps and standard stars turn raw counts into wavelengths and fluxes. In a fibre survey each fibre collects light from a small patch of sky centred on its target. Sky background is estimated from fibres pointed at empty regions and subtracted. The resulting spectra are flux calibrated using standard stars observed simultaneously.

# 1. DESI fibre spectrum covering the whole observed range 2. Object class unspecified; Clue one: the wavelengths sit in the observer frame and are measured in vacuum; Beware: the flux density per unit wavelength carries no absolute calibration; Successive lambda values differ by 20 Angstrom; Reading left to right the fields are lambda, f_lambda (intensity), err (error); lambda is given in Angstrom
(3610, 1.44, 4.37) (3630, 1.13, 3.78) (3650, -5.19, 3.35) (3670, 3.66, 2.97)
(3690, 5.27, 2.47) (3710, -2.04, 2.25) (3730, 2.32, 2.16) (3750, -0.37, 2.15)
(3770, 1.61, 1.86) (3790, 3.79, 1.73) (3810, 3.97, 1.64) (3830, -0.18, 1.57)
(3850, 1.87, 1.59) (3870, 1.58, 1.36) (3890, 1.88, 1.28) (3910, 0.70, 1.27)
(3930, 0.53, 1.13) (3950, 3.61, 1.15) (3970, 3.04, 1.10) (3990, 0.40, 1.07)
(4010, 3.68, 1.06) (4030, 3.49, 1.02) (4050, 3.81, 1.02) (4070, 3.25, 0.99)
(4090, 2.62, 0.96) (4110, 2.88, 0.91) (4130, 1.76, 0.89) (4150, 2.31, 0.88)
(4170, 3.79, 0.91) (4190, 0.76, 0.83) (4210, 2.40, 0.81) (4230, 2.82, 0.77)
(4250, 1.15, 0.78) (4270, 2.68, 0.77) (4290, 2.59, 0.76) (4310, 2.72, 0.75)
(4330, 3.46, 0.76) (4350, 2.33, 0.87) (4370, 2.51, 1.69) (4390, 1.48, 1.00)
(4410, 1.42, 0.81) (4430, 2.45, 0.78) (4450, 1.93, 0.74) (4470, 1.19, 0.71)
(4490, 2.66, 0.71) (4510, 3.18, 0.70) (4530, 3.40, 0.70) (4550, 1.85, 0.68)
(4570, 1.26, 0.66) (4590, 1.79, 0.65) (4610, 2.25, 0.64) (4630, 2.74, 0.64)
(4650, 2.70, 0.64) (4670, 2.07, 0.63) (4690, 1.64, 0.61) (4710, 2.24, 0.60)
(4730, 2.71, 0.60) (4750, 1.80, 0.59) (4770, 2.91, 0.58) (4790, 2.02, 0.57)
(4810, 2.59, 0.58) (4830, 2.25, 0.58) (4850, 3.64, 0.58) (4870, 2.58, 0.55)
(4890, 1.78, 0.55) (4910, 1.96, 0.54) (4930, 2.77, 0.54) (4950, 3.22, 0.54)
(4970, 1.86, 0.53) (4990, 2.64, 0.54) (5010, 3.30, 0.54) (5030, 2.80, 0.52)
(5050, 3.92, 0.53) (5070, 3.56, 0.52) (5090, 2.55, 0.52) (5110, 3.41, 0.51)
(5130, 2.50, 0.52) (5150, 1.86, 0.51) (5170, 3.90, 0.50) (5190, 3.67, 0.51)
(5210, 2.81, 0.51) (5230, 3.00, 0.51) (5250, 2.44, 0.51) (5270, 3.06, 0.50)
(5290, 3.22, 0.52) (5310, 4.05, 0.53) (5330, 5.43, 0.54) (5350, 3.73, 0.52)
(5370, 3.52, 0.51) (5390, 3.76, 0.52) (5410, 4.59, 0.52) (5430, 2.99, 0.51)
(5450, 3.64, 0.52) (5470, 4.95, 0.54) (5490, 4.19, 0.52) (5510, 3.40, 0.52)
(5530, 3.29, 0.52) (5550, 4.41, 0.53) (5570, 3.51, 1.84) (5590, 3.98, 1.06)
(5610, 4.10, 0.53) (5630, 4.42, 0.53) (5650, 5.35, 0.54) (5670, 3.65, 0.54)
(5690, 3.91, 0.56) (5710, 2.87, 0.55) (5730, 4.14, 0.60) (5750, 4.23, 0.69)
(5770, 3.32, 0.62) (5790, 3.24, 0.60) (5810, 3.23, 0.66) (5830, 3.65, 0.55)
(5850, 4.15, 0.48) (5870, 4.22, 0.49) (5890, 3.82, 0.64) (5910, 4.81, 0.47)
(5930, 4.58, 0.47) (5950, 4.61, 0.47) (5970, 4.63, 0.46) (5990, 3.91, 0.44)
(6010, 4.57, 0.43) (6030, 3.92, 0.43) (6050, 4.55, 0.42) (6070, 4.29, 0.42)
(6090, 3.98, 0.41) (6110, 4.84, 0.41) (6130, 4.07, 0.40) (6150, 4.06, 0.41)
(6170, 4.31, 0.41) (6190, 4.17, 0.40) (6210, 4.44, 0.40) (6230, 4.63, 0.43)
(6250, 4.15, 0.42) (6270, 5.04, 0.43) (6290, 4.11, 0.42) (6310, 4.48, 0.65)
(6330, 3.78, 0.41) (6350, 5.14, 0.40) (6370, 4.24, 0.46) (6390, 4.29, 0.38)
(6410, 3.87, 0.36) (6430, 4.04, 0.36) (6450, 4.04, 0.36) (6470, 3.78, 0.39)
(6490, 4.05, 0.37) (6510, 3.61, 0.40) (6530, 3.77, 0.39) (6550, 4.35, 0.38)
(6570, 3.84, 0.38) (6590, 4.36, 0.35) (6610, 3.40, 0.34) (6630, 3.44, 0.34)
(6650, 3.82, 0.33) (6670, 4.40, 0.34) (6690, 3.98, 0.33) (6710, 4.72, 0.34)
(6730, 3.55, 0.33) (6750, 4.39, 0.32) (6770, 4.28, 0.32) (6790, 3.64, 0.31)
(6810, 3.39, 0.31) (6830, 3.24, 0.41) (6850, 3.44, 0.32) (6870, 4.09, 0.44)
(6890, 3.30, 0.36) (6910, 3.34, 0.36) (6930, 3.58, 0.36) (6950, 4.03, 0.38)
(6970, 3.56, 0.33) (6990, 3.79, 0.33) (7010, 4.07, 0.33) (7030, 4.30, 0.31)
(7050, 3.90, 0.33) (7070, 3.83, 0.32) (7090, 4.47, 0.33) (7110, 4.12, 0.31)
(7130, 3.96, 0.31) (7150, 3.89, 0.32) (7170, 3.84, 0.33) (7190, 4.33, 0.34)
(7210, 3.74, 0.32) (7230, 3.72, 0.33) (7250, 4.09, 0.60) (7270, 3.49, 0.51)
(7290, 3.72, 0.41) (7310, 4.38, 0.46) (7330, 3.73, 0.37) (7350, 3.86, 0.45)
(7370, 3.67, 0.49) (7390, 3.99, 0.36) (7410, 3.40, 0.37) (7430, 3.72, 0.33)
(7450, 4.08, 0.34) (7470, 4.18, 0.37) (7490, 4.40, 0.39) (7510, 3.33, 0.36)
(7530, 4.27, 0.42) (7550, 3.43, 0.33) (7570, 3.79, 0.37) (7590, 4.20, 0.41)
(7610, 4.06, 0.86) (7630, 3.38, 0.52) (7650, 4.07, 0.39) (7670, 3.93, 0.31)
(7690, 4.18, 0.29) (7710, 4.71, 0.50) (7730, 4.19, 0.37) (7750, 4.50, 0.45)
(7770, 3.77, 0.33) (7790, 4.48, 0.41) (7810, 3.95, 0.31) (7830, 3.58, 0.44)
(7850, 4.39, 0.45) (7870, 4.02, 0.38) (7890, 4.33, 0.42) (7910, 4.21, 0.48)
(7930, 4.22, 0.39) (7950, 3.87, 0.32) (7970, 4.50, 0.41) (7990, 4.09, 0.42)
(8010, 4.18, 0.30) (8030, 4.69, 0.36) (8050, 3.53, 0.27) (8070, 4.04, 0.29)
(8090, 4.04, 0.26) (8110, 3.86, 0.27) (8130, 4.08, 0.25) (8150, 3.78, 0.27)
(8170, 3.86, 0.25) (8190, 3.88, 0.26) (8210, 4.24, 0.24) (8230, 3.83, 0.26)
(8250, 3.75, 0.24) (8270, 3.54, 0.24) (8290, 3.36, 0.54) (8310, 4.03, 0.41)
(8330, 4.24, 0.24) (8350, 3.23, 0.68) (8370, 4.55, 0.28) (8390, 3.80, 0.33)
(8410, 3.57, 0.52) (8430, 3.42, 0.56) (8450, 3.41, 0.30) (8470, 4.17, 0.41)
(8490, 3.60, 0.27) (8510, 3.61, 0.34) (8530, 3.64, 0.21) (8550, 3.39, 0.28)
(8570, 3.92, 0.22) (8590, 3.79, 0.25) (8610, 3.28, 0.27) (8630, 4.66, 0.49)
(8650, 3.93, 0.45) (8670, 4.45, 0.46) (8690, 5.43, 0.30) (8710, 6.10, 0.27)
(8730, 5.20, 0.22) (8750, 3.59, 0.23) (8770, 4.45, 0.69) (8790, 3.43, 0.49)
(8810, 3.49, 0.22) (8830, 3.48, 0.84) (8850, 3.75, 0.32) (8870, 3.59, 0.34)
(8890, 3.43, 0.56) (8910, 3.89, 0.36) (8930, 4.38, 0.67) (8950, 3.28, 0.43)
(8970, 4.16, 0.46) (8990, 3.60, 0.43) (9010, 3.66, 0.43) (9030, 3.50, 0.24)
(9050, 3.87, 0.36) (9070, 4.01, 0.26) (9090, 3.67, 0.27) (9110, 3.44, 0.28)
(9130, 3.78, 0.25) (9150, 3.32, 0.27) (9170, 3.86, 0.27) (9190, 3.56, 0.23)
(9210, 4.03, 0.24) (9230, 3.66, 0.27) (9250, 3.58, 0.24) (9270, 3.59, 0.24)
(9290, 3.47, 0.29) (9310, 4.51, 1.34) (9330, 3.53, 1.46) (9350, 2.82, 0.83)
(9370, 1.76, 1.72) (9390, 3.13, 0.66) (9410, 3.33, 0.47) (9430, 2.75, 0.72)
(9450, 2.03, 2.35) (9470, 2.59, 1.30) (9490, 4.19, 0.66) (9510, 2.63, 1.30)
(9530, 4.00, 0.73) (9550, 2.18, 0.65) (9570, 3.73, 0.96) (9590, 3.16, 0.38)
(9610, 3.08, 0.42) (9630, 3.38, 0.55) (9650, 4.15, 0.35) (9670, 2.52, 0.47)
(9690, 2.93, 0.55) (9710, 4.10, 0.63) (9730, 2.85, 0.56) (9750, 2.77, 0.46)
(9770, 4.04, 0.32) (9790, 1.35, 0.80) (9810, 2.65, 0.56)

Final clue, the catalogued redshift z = 0.325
